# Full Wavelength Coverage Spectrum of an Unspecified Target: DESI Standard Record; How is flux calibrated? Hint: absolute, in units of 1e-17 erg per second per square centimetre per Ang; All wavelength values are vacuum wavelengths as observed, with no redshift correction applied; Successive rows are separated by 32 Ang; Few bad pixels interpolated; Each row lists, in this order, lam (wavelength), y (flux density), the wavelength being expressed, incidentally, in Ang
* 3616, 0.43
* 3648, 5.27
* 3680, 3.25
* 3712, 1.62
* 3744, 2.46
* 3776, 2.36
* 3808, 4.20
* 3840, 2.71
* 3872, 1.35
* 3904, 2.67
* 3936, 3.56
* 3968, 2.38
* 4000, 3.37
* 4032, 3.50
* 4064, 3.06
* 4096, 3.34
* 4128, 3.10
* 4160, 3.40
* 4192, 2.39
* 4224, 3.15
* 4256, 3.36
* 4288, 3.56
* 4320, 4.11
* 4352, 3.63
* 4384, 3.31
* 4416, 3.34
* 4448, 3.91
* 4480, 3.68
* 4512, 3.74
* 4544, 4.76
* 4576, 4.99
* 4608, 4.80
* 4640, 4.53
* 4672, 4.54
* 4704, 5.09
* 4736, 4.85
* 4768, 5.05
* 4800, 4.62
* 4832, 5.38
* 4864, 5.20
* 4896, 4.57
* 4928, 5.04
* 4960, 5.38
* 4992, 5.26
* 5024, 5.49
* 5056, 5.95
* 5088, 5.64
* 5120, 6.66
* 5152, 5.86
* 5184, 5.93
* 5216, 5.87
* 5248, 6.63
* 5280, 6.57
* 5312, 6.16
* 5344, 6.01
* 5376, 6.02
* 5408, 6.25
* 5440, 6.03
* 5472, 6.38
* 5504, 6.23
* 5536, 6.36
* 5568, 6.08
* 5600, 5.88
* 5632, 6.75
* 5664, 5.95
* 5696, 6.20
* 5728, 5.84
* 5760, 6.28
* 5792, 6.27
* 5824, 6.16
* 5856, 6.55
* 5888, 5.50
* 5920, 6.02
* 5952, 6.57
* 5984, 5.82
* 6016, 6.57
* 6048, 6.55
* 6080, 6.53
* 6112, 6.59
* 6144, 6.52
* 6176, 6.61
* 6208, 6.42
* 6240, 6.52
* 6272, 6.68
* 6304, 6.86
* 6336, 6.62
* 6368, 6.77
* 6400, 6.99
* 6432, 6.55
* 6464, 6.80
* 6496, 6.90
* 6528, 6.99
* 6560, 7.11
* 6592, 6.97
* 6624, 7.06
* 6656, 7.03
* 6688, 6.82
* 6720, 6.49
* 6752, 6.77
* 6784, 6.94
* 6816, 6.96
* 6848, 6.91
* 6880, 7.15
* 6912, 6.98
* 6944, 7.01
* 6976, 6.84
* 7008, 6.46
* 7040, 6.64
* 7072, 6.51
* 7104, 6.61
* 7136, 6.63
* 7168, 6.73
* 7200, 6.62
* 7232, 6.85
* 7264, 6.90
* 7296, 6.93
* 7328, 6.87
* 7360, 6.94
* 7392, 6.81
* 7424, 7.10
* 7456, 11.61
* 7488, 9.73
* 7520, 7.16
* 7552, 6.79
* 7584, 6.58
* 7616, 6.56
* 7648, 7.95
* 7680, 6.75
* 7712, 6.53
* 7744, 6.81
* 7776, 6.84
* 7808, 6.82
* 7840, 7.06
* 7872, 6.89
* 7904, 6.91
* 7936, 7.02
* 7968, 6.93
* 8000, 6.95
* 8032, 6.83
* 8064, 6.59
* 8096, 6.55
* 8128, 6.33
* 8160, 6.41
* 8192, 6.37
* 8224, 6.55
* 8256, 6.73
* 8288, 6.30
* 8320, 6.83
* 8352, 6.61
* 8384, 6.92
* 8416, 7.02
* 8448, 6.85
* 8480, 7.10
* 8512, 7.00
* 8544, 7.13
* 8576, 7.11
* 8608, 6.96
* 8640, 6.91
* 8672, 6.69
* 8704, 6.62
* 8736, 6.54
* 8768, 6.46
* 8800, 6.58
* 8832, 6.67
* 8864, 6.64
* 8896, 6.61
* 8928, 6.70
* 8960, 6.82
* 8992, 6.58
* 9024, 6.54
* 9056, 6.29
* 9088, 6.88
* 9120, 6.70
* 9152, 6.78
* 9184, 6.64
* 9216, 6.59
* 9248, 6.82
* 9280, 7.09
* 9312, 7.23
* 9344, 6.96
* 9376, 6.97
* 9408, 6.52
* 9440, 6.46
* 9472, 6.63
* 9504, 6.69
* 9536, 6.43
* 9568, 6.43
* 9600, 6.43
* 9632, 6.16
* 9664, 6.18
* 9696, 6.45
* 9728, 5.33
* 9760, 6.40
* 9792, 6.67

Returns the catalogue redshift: 0.14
